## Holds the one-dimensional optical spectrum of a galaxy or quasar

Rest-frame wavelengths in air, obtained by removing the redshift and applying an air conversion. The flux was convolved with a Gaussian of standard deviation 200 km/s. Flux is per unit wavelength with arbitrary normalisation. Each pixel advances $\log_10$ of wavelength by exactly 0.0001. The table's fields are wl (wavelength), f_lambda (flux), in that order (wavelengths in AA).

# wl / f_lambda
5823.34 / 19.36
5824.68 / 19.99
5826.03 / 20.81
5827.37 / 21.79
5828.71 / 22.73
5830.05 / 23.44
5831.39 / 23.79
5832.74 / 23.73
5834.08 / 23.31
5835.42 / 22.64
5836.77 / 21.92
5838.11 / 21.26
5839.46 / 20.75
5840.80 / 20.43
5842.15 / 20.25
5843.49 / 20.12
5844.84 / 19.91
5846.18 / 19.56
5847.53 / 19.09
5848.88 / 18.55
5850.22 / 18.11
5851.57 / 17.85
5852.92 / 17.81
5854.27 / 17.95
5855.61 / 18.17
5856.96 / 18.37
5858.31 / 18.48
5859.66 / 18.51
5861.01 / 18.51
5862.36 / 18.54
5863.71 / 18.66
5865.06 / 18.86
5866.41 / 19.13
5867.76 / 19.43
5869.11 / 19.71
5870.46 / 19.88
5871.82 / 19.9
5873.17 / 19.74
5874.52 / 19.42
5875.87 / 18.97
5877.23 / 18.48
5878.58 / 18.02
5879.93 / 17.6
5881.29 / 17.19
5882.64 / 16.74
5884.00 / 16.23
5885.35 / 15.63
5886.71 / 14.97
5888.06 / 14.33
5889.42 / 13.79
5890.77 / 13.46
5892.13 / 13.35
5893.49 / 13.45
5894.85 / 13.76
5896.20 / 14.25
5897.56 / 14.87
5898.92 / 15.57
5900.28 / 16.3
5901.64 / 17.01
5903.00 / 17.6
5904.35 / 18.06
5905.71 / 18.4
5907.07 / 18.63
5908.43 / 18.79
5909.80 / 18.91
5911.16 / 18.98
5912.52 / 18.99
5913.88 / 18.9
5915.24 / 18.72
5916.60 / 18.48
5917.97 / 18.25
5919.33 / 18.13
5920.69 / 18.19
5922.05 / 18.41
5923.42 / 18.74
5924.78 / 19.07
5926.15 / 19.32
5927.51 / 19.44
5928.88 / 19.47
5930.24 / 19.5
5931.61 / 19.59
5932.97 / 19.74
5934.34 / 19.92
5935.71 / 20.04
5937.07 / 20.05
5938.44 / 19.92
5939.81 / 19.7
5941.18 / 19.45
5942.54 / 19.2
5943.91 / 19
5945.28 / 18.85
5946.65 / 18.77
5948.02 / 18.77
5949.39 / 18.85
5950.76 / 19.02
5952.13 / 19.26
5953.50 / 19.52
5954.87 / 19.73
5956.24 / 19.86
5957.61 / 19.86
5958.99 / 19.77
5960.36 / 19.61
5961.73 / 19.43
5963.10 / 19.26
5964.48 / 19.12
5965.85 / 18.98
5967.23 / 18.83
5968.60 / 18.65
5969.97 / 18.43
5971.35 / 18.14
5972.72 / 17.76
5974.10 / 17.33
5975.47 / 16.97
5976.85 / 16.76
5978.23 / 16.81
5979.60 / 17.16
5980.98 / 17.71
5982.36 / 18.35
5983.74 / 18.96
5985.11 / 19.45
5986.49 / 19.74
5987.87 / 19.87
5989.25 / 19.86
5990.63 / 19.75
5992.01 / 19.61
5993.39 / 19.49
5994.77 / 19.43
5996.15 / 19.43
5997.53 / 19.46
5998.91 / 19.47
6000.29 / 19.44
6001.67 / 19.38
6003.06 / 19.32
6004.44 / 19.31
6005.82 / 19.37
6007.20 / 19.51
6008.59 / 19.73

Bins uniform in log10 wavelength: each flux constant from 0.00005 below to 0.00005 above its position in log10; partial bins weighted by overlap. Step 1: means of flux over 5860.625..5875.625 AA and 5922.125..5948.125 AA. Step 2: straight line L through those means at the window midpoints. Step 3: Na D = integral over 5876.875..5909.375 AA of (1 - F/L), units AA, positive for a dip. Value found 5.4 AA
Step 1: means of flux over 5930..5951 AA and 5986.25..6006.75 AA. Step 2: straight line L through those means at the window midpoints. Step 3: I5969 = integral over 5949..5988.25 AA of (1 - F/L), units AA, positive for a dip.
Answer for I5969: 1.5 AA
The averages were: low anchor 19.4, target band 18.7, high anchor 19.5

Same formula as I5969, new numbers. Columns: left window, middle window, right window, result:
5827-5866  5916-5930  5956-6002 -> 0.4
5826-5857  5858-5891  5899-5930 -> 3.0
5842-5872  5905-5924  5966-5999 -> 0.2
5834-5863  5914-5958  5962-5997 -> -0.7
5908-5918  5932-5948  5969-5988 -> -0.9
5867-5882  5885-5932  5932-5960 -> 4.8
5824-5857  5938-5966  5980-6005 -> 0.4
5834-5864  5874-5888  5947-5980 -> 1.5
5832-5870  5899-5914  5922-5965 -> 1.1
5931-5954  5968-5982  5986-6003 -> 1.4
